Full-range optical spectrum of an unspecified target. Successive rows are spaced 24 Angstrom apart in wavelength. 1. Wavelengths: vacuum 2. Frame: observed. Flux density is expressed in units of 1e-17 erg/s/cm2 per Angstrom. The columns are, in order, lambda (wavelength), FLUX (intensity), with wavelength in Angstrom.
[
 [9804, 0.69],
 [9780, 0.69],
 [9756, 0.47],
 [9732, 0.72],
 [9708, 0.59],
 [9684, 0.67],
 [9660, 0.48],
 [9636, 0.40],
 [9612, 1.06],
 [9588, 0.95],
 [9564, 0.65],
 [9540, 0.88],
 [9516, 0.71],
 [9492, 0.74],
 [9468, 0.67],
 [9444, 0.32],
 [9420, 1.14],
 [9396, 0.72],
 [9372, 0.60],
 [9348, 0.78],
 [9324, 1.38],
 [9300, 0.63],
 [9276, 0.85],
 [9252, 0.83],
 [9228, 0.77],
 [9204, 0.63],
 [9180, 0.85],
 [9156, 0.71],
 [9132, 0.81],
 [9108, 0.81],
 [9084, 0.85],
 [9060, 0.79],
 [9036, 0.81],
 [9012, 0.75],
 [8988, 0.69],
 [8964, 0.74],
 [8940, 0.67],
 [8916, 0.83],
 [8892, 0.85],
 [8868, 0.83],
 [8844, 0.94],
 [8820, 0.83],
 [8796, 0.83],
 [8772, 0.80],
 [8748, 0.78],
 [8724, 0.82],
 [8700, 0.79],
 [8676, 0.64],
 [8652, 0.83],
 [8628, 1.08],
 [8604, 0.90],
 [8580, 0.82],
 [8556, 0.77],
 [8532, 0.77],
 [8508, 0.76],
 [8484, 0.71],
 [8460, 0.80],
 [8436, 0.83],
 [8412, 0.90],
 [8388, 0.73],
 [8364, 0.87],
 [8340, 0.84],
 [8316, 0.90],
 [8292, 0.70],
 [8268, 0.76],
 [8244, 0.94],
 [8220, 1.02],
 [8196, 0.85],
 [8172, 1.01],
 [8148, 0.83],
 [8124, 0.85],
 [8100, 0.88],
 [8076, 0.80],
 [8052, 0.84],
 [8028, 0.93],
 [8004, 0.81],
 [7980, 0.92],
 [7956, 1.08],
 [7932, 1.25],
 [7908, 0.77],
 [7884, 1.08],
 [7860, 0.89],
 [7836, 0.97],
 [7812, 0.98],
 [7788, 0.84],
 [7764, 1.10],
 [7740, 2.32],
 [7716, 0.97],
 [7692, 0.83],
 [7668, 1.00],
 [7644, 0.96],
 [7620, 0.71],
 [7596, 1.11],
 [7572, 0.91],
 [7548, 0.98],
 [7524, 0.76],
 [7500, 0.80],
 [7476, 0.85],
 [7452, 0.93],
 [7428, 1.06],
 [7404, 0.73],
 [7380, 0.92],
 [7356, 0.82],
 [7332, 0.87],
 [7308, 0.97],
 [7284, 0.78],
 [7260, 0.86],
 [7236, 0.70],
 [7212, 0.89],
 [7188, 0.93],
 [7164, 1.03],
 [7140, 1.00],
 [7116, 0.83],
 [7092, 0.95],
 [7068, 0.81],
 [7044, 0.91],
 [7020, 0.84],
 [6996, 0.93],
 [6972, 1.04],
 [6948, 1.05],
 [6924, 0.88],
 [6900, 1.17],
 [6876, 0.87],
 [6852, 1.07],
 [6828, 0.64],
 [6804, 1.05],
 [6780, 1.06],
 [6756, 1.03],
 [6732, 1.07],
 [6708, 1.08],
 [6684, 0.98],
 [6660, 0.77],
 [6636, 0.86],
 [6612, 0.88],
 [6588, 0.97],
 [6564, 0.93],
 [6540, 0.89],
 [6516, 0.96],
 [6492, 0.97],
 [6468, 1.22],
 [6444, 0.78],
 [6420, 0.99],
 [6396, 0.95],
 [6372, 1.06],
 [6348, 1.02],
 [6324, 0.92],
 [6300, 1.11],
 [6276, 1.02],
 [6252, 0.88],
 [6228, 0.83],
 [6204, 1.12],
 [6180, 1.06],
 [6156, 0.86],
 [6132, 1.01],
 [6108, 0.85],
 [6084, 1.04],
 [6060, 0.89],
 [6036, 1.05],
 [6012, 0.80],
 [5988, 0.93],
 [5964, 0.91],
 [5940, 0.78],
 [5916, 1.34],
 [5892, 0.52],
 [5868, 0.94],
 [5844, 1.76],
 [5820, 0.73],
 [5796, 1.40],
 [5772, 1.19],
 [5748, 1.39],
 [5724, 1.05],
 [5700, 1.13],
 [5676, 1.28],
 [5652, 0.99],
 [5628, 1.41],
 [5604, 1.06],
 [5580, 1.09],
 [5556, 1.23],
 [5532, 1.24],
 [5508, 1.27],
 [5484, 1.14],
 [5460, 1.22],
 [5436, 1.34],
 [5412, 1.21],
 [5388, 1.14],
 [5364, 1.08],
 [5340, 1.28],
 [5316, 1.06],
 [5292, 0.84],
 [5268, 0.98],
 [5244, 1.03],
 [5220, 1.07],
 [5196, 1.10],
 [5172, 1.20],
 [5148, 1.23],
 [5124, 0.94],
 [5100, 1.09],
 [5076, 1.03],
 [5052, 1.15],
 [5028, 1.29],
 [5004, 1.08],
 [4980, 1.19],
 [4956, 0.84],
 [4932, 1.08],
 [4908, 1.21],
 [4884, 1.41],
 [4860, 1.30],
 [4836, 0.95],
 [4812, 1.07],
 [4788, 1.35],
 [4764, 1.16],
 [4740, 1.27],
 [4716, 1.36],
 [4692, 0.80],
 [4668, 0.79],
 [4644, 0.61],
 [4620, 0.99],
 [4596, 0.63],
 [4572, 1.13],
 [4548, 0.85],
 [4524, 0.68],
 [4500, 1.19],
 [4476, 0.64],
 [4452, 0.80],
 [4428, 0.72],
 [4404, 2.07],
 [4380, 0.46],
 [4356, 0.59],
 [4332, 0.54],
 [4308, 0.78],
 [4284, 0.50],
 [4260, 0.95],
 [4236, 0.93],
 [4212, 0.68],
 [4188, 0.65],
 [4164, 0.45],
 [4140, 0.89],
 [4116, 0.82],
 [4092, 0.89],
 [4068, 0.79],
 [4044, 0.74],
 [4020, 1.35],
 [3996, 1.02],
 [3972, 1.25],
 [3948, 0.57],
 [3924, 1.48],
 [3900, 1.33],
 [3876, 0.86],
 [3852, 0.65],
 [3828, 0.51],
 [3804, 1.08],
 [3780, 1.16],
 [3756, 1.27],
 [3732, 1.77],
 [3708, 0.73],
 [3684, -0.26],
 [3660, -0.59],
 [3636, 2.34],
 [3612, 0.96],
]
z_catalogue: 0.180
